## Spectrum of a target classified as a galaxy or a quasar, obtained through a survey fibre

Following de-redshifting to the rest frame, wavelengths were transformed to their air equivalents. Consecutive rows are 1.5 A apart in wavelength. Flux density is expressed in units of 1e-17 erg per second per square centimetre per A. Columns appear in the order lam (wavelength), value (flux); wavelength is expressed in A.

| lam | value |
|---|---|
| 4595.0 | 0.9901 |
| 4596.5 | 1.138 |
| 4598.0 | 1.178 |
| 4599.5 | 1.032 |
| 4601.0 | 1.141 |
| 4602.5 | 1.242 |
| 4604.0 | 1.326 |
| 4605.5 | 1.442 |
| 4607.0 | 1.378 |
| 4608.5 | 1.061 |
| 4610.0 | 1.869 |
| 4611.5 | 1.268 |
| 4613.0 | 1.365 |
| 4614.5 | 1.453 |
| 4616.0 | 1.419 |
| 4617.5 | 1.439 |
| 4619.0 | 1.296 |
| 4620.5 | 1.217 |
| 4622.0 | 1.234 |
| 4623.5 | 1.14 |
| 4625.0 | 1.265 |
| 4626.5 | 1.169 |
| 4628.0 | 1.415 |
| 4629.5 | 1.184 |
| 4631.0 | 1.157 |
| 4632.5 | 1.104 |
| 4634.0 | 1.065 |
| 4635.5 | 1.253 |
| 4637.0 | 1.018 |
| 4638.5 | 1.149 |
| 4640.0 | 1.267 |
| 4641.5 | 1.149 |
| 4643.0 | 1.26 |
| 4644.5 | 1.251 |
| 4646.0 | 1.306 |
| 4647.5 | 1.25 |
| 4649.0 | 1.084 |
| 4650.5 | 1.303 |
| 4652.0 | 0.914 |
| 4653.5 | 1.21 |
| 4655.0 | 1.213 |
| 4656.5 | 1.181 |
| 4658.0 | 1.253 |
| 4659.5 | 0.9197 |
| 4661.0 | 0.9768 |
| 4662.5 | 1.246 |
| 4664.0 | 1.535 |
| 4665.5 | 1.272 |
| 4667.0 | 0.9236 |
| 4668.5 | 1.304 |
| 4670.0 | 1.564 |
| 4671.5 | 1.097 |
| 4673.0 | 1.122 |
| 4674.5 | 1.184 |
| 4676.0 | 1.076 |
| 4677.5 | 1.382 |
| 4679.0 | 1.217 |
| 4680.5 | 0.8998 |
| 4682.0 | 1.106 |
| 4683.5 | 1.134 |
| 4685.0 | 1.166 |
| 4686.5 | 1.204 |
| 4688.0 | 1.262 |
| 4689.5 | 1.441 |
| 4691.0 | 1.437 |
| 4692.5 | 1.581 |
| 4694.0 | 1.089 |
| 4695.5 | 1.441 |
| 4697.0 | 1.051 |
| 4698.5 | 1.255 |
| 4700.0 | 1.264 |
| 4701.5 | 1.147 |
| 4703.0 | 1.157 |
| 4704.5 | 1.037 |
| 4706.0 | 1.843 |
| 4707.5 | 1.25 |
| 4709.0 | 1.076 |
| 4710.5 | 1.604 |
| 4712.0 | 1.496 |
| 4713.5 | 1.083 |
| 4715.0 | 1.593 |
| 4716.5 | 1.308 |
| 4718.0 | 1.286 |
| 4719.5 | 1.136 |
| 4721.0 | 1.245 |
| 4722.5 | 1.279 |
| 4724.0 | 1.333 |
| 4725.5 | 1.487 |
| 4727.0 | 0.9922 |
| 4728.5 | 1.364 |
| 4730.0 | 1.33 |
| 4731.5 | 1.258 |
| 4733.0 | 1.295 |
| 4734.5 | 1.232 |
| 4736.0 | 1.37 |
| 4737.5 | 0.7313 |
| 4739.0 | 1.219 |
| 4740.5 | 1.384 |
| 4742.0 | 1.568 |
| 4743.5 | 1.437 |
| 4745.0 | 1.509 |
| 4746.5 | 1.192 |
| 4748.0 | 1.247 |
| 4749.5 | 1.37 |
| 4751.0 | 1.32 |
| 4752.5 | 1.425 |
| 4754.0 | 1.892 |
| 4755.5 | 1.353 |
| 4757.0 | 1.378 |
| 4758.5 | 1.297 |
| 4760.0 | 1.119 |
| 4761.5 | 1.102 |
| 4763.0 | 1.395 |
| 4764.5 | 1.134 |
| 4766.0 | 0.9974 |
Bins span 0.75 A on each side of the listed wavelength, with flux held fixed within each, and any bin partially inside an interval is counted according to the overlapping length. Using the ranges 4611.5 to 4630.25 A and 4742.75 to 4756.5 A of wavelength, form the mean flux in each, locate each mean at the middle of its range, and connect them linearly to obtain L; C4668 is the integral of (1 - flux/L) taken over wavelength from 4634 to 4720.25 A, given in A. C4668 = 7.6 A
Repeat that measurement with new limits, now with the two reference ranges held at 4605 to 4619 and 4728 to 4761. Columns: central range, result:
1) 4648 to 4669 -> 3.22 A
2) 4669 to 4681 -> 1.47 A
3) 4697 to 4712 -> 0.68 A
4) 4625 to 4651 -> 3.54 A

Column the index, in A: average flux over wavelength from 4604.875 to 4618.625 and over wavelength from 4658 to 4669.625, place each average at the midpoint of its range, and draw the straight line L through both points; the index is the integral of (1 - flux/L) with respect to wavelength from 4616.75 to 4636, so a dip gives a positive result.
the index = 1.7 A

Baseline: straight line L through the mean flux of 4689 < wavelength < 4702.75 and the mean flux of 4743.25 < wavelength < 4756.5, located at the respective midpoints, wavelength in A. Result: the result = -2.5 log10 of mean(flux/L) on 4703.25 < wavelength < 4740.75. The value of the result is 0.053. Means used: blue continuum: 1.29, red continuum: 1.41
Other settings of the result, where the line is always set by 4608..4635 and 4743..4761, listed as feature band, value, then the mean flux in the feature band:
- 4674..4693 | 0.080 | 1.23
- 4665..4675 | 0.095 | 1.21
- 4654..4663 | 0.161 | 1.13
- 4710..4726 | 0.006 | 1.34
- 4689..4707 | 0.023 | 1.31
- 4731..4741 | 0.132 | 1.21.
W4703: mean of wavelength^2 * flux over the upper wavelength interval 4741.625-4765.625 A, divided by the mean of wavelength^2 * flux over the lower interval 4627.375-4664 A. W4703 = 1.2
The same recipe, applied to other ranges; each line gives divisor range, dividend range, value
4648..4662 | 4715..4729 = 1.18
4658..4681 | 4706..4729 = 1.13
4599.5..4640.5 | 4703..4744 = 1.07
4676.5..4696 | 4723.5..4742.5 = 1.03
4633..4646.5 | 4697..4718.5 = 1.13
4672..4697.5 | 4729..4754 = 1.11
